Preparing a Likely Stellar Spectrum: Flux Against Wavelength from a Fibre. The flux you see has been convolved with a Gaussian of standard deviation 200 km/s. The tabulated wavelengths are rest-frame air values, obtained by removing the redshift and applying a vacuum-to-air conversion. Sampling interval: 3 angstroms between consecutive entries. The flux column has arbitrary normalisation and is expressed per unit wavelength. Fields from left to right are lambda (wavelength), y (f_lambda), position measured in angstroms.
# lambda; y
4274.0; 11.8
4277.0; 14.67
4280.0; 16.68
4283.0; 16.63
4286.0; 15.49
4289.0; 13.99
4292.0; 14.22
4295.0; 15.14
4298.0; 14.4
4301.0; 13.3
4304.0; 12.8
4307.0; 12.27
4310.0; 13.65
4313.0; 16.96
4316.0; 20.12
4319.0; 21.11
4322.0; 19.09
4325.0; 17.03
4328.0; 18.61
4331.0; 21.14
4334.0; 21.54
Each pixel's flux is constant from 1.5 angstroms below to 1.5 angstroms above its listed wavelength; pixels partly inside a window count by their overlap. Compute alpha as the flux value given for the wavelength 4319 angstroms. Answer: 21.11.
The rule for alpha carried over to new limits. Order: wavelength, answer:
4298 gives 14.4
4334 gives 21.54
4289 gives 13.99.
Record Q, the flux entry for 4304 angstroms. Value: 12.8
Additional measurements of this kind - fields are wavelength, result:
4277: 14.67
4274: 11.8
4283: 16.63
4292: 14.22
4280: 16.68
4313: 16.96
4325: 17.03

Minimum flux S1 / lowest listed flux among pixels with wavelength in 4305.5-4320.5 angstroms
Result 12.27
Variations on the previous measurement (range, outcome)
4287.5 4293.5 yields 13.99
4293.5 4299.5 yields 14.4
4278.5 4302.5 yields 13.3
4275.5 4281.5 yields 14.67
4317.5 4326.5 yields 17.03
